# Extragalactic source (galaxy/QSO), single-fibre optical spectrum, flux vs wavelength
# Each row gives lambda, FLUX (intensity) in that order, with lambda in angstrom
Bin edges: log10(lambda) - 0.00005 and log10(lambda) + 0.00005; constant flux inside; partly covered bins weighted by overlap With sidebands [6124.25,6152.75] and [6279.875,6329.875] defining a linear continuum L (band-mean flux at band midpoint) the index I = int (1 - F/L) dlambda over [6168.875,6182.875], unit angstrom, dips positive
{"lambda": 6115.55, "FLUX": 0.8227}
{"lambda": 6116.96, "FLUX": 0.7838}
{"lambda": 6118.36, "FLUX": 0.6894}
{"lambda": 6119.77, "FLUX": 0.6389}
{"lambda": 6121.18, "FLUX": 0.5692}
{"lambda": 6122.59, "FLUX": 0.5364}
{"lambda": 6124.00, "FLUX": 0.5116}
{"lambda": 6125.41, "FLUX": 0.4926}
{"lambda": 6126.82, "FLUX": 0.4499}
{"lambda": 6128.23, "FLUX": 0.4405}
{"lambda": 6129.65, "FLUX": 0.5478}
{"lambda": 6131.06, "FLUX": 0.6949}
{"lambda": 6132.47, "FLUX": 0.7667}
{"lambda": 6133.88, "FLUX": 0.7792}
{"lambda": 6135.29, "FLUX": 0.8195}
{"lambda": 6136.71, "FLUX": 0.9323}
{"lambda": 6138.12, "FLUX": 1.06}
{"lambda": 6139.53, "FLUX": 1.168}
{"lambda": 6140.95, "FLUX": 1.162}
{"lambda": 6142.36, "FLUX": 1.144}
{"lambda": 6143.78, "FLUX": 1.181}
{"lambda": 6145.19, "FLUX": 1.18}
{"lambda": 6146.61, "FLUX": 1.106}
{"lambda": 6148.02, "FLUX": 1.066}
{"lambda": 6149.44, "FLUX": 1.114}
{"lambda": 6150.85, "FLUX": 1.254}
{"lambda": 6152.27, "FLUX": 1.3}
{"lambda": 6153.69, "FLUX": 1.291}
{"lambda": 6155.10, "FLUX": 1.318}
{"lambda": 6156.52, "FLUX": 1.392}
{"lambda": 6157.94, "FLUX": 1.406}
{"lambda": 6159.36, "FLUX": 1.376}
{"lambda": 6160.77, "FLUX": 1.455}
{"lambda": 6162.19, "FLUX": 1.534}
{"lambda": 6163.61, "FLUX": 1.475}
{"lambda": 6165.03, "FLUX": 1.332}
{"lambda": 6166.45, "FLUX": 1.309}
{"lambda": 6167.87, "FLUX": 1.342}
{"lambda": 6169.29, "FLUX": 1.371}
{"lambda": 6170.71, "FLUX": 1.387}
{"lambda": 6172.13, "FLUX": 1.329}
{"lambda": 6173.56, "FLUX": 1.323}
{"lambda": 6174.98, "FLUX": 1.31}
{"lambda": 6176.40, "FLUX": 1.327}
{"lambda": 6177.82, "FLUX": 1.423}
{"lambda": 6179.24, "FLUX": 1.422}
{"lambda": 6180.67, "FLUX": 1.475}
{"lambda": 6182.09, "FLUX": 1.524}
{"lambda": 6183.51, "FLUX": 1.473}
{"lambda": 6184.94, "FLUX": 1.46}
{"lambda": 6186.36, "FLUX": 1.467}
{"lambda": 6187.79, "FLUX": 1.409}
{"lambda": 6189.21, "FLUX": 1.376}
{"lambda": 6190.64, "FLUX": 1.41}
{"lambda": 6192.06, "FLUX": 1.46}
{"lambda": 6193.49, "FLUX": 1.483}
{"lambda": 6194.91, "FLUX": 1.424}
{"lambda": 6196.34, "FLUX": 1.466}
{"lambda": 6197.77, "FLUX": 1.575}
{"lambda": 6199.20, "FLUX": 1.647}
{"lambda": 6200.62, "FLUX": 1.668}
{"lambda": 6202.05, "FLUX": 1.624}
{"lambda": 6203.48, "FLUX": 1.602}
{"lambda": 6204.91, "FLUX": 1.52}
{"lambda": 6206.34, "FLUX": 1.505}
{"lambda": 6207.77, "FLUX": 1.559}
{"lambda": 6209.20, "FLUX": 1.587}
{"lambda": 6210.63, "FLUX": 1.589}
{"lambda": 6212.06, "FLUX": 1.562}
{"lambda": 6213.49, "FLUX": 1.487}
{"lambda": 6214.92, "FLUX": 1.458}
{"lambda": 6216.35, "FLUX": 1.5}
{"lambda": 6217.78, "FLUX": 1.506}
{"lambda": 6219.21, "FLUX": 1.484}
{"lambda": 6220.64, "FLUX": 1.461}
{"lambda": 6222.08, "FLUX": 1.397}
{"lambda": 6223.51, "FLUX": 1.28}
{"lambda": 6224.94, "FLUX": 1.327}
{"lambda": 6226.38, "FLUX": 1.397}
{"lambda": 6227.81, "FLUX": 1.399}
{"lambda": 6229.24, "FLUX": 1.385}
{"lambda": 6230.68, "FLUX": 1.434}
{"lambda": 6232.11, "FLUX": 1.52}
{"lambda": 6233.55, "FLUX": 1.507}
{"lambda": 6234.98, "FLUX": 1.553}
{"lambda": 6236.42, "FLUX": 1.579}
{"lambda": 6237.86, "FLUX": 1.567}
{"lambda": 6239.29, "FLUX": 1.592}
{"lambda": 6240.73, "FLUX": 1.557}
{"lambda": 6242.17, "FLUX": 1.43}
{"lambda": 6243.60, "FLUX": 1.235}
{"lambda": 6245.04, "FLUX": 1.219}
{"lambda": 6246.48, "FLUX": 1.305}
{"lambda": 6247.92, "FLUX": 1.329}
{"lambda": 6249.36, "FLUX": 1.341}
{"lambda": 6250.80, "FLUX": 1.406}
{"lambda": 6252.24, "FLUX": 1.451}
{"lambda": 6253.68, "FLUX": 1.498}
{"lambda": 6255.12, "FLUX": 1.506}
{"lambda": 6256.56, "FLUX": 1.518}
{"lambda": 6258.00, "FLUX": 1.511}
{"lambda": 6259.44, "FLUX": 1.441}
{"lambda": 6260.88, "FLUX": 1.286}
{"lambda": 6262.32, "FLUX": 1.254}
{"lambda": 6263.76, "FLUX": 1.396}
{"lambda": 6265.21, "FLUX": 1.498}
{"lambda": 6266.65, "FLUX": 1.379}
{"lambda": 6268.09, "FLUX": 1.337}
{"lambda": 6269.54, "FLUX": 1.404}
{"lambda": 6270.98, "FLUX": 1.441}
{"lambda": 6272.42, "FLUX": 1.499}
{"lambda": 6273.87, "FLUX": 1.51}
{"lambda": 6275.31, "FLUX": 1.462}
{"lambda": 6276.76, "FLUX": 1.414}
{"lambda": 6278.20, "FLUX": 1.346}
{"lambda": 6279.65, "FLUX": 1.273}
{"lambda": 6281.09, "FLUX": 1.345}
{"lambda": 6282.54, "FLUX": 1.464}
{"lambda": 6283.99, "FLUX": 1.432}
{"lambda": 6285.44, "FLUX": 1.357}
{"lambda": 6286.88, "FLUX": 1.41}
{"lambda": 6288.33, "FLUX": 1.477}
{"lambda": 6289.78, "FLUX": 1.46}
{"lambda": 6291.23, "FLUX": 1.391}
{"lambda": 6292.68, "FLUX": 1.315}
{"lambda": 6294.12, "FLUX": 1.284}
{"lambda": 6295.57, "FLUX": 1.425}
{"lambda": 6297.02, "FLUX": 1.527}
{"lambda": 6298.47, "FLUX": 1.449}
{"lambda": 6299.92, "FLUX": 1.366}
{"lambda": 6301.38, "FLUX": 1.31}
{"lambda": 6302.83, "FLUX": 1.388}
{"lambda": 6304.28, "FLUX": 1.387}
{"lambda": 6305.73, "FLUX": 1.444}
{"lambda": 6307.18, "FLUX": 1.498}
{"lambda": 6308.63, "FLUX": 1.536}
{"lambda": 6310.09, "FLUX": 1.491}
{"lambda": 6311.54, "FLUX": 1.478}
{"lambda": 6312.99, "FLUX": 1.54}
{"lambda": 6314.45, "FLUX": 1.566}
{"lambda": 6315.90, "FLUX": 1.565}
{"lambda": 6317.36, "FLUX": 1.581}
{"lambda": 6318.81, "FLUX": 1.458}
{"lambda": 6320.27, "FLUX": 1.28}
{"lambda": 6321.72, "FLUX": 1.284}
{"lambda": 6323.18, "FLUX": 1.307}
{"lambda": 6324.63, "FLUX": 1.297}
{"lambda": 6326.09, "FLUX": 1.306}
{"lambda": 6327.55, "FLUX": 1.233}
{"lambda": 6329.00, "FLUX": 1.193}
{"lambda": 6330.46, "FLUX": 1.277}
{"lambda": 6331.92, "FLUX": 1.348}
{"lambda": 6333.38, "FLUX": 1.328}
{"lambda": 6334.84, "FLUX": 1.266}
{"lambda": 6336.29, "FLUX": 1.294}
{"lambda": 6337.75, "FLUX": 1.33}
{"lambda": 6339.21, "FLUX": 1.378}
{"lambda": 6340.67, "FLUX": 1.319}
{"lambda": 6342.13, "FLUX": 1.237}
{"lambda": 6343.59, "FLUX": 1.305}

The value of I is -4.86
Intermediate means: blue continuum 0.923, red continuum 1.41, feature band 1.39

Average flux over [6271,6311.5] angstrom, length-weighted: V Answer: 1.42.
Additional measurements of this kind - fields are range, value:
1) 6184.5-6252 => 1.47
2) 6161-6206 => 1.45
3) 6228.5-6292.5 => 1.42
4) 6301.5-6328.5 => 1.42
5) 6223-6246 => 1.44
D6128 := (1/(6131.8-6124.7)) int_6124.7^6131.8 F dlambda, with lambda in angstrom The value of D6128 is 0.526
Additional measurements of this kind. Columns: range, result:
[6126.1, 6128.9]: 0.446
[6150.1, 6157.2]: 1.31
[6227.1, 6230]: 1.39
